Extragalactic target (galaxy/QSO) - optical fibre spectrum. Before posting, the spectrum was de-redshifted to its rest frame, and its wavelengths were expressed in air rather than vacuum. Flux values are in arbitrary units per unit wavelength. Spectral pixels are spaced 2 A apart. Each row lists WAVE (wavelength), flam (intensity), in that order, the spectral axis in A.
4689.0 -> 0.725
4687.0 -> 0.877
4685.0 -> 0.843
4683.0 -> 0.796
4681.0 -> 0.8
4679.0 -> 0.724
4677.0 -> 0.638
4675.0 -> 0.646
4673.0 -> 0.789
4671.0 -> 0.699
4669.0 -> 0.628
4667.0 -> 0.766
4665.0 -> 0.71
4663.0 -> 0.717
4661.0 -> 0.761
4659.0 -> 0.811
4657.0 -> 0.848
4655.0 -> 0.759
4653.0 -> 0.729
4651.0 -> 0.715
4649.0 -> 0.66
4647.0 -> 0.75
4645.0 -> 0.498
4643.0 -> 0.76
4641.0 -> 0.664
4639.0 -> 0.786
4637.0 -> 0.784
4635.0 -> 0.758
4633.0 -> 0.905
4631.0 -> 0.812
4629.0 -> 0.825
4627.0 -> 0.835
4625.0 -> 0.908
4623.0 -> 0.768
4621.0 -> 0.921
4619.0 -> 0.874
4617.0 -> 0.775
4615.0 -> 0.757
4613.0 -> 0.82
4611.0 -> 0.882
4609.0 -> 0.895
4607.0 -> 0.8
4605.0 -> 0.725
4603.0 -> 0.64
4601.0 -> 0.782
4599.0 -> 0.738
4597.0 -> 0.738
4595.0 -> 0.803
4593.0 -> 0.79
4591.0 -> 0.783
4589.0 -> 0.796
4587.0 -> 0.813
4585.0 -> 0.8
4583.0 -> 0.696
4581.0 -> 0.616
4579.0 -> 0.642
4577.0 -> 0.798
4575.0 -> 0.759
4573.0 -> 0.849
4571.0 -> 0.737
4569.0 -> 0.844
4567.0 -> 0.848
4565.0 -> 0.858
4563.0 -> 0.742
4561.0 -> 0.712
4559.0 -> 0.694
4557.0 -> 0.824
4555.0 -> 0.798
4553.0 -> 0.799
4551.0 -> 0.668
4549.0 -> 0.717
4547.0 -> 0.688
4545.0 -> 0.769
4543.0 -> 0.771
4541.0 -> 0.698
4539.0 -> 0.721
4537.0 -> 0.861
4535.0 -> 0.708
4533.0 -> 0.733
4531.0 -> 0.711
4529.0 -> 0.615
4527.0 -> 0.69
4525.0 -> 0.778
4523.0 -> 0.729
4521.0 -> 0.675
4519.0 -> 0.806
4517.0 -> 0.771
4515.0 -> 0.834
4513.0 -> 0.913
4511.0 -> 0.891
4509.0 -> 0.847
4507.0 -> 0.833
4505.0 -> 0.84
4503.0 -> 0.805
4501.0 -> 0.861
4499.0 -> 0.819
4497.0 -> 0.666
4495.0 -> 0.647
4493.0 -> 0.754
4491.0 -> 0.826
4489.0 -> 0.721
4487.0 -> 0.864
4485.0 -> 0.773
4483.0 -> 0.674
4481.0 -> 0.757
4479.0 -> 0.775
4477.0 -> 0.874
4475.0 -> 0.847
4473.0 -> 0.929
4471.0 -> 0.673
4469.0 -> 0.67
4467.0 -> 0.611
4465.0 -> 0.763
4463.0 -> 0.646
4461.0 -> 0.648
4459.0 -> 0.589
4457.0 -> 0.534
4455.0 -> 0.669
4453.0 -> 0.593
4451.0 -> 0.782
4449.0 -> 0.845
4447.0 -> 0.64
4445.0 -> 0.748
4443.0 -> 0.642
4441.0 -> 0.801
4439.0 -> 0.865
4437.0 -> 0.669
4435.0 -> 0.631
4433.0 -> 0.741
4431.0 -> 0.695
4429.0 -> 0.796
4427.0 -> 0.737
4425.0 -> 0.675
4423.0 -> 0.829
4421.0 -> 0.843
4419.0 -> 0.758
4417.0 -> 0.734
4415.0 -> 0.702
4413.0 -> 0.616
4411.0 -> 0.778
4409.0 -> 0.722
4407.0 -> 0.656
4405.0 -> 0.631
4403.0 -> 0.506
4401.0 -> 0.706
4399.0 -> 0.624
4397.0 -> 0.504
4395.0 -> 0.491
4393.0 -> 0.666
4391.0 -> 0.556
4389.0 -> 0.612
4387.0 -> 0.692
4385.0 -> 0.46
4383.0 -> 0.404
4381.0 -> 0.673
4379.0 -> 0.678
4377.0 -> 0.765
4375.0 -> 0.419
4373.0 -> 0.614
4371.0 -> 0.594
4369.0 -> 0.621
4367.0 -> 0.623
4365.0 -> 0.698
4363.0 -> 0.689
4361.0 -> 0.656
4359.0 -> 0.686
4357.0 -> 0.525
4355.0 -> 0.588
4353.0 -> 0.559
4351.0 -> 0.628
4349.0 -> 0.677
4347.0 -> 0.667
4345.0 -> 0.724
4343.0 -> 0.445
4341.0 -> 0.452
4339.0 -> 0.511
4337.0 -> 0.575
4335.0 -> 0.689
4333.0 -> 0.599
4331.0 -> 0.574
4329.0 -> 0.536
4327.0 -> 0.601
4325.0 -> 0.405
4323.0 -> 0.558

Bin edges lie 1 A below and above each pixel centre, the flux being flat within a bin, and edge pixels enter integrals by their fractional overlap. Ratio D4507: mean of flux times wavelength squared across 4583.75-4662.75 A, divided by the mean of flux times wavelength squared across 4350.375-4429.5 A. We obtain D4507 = 1.3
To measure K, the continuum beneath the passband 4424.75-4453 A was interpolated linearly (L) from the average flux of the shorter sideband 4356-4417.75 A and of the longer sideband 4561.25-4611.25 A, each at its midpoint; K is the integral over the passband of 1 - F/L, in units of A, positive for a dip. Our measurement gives -2.9 A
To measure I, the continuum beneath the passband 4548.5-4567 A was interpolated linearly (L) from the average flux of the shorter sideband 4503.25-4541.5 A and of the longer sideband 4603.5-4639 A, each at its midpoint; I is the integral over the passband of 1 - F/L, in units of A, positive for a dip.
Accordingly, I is 0.65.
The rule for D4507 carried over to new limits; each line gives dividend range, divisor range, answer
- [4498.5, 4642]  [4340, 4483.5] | 1.25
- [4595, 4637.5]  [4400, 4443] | 1.23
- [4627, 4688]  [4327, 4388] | 1.43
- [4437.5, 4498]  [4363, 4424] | 1.17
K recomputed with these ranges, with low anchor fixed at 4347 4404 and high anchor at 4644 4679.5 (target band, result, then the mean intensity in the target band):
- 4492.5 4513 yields -4.7 A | 0.803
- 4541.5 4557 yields -1.8 A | 0.748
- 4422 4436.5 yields -2.4 A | 0.727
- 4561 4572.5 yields -2.1 A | 0.8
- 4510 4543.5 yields -4.9 A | 0.759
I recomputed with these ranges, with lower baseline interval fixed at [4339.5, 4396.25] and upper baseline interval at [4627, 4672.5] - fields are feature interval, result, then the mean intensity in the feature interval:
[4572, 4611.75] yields -2.8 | 0.767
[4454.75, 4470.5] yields 0.2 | 0.641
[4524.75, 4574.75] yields -4.2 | 0.753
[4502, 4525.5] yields -4.7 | 0.811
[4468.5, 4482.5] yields -2.8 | 0.789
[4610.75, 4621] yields -1.4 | 0.827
